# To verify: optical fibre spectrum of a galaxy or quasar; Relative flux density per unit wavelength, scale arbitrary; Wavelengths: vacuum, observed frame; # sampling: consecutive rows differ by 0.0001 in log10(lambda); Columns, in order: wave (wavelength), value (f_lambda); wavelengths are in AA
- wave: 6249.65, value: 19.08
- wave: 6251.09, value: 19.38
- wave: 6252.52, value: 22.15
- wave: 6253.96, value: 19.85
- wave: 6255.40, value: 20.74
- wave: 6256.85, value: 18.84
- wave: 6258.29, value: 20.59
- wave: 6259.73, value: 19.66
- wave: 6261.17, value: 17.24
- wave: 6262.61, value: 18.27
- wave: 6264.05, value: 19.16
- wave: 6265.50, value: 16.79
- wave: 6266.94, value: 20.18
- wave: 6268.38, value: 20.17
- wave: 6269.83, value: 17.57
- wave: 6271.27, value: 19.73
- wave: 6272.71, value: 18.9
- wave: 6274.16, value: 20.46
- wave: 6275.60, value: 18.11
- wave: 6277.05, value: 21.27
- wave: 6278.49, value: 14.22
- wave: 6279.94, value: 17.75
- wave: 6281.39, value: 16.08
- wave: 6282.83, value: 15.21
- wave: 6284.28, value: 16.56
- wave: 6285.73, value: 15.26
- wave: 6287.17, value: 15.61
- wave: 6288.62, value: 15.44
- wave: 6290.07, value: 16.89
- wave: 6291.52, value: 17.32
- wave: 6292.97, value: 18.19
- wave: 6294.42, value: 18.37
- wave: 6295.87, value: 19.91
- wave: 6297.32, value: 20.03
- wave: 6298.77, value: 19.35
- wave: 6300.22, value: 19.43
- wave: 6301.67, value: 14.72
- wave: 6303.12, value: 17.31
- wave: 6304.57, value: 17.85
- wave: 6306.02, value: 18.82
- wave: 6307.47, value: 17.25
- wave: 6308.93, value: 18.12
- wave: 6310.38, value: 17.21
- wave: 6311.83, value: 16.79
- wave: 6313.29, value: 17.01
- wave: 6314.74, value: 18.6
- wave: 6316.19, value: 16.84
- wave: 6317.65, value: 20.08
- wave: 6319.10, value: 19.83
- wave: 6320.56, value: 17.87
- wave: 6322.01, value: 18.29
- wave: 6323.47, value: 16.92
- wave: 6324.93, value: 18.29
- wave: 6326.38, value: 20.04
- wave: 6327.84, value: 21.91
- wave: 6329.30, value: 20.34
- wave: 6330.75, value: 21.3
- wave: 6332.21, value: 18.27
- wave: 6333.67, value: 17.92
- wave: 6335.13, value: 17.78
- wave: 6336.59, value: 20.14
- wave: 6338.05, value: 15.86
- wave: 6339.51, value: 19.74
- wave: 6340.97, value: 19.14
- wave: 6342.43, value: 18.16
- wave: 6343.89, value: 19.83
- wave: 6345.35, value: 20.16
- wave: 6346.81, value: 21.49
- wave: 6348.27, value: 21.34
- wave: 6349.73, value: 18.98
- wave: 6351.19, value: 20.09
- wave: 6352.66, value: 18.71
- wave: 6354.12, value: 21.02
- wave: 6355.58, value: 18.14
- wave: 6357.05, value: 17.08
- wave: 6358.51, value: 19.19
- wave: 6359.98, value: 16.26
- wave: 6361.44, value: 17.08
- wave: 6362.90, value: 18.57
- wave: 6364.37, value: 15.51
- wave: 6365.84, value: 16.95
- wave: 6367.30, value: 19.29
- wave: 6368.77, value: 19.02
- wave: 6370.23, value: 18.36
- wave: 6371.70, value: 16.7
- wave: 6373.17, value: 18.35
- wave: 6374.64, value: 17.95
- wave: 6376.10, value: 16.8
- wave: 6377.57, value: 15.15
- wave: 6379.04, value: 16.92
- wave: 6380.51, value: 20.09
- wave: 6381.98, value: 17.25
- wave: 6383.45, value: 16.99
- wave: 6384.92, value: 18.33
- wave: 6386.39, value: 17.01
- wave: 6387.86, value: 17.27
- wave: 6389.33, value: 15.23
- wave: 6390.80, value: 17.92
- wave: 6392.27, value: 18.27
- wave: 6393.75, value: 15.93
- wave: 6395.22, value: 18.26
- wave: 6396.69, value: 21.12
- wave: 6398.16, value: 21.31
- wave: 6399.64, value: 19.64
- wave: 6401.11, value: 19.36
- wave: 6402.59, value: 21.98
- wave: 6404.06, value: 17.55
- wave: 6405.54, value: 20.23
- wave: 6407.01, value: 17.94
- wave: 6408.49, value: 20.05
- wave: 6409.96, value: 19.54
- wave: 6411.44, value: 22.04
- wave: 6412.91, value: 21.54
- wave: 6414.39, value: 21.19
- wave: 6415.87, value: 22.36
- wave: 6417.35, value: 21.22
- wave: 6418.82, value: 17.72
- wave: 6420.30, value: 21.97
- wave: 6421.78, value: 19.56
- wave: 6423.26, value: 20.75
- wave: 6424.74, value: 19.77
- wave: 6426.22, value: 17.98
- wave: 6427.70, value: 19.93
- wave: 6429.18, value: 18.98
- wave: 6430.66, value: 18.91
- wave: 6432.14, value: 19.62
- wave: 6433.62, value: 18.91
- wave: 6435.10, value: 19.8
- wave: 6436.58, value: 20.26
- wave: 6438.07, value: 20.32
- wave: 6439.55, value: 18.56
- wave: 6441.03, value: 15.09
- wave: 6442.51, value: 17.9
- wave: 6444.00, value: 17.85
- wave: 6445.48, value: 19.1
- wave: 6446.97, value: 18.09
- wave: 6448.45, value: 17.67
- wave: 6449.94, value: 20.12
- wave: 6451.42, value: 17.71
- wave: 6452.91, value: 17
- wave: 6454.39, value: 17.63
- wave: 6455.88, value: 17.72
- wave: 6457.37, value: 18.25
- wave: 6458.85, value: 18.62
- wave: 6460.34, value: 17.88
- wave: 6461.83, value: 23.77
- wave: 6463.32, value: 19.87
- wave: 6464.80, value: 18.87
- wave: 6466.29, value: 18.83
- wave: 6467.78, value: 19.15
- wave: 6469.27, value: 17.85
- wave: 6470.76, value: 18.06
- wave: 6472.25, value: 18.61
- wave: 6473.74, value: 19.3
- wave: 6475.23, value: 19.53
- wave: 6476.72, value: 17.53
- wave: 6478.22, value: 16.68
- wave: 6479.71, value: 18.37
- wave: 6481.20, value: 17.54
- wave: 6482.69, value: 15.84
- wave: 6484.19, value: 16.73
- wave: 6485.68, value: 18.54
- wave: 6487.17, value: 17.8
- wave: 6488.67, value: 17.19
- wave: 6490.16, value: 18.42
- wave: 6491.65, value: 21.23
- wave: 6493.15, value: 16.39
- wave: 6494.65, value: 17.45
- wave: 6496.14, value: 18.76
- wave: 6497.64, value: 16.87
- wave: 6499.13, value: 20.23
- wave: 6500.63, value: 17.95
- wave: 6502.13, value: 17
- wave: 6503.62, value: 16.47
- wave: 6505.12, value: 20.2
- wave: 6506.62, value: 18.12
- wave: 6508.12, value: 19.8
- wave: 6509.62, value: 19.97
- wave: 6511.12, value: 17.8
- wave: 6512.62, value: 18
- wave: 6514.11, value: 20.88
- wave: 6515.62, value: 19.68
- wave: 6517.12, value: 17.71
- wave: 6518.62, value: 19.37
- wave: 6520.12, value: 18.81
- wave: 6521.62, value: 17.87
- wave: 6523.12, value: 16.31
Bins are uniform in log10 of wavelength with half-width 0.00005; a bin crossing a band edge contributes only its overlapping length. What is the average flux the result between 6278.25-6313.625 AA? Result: 17.3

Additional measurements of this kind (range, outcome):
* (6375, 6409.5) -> 18.3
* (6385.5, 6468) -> 19.1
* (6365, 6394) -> 17.5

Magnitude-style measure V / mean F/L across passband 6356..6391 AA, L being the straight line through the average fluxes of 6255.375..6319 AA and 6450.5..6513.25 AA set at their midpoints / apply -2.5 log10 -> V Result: 0.04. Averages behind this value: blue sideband 18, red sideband 18.3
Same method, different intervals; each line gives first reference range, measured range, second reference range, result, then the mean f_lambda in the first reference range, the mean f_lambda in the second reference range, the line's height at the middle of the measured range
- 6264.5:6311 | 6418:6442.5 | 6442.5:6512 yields -0.06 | 17.8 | 18.3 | 18.2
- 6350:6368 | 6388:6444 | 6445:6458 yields -0.07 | 18.2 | 18.1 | 18.1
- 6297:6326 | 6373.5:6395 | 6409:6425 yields 0.15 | 18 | 20.7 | 19.9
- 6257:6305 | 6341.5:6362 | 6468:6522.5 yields -0.06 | 18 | 18.3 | 18.1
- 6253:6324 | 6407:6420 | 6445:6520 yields -0.13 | 18.1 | 18.4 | 18.3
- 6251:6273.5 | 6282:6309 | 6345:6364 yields 0.11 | 19.3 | 19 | 19.2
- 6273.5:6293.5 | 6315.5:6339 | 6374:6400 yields -0.09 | 17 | 17.8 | 17.4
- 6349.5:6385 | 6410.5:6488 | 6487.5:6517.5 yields -0.04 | 17.9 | 18.5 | 18.3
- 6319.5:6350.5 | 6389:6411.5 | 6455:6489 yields -0.02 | 19.2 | 18.4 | 18.8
